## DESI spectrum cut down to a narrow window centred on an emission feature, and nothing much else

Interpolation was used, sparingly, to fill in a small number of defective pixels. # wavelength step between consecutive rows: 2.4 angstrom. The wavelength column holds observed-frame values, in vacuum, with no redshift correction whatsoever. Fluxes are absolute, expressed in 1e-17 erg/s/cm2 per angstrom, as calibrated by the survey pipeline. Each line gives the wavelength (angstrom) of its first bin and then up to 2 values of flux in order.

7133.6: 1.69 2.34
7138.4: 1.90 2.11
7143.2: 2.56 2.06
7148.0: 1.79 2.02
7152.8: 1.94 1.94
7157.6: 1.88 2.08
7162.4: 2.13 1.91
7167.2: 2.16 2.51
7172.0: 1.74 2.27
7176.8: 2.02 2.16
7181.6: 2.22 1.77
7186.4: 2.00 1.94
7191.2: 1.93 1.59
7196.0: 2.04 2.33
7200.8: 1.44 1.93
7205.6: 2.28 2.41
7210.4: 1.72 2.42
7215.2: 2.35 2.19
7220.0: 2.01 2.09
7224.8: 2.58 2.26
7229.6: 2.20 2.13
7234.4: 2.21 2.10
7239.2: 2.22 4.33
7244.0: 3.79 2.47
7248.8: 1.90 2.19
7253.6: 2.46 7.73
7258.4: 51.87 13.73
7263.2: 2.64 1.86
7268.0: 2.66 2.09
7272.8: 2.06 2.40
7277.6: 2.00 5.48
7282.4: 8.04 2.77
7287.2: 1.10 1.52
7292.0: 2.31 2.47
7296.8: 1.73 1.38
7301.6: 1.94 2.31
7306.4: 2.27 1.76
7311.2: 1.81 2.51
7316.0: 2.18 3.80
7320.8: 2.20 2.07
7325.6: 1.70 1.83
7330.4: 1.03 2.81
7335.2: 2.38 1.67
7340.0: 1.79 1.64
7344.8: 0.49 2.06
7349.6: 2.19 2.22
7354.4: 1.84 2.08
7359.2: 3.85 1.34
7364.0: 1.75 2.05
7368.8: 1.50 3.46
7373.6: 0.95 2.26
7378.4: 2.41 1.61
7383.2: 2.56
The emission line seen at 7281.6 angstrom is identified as [N II] 6583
